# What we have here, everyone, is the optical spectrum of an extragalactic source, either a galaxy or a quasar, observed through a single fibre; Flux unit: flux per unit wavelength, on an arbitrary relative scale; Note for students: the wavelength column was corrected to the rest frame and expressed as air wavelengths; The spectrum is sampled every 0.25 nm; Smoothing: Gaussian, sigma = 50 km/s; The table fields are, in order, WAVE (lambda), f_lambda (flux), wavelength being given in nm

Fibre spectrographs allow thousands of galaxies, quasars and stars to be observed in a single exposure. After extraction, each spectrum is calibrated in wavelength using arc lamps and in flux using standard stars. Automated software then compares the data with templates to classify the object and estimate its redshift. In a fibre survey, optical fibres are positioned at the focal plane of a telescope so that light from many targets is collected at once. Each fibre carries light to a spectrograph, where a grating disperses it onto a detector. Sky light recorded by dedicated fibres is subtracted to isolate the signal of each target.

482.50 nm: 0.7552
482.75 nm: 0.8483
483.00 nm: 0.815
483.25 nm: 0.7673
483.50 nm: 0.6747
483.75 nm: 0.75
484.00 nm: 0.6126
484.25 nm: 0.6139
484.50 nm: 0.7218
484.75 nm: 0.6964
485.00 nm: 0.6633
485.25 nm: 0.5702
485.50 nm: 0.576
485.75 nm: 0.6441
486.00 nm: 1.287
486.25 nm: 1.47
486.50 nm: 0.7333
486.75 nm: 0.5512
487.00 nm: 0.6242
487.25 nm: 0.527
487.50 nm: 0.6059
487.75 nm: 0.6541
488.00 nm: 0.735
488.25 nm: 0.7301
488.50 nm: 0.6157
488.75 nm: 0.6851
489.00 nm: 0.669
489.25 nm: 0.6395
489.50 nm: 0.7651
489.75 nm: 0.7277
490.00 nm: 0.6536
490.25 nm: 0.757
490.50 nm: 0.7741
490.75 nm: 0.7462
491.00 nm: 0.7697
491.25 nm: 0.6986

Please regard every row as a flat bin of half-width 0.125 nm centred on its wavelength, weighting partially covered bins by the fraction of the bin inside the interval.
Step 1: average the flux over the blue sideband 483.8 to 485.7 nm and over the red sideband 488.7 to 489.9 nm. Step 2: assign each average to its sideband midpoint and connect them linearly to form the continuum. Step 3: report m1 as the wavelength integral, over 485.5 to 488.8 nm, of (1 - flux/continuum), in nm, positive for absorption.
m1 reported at -0.417 nm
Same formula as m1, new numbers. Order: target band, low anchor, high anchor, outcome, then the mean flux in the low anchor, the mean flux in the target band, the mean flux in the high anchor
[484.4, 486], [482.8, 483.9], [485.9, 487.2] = 0.280 nm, 0.755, 0.694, 0.903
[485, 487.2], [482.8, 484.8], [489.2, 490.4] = -0.236 nm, 0.712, 0.789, 0.714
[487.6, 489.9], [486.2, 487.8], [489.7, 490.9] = 0.099 nm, 0.708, 0.69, 0.733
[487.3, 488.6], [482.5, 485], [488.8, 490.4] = 0.085 nm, 0.721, 0.661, 0.702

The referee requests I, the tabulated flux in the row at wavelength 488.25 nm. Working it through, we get 0.7301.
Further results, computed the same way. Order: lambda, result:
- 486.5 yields 0.7333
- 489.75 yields 0.7277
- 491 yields 0.7697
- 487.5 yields 0.6059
